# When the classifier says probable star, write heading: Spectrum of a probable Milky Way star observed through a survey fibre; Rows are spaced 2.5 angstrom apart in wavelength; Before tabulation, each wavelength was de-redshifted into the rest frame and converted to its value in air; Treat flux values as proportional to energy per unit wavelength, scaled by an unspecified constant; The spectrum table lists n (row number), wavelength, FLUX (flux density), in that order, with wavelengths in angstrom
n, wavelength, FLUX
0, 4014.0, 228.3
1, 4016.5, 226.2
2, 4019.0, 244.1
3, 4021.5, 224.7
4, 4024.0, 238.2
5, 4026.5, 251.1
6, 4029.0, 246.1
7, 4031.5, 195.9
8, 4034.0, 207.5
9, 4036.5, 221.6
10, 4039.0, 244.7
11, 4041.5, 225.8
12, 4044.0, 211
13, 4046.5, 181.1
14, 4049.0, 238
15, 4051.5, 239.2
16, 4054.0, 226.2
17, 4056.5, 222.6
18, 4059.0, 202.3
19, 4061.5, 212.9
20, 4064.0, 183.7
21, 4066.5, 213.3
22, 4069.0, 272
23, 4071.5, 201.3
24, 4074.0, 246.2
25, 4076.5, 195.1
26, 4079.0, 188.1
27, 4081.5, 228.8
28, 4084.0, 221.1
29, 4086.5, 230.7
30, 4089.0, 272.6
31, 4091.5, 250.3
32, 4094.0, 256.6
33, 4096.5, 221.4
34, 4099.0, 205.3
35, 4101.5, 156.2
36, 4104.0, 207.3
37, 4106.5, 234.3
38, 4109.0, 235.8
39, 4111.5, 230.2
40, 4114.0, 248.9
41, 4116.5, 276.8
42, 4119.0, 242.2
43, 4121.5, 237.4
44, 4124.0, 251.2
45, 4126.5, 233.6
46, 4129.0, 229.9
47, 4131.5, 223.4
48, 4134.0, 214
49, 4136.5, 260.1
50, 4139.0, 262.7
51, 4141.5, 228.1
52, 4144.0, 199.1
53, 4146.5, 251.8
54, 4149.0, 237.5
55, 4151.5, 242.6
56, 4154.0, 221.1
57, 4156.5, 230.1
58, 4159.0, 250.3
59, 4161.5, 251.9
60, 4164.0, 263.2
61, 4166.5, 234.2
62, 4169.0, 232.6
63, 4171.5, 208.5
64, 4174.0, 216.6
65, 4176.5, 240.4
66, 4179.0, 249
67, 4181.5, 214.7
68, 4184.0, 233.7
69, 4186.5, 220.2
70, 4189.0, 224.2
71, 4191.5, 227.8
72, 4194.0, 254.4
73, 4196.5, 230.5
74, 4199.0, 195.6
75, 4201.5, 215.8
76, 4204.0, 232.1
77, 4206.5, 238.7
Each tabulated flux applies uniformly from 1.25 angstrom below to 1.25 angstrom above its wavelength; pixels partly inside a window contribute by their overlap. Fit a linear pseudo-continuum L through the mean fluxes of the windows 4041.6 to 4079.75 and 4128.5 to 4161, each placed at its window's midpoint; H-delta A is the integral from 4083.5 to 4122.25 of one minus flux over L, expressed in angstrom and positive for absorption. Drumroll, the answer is -1.3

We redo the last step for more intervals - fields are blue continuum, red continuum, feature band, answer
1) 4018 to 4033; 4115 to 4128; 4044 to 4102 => 4.7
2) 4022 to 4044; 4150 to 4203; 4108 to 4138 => -1.4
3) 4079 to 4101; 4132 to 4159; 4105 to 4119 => -0.7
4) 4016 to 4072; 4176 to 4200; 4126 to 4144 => -0.5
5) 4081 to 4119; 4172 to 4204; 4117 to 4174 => -1.8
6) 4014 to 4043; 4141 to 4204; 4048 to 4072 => 0.9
